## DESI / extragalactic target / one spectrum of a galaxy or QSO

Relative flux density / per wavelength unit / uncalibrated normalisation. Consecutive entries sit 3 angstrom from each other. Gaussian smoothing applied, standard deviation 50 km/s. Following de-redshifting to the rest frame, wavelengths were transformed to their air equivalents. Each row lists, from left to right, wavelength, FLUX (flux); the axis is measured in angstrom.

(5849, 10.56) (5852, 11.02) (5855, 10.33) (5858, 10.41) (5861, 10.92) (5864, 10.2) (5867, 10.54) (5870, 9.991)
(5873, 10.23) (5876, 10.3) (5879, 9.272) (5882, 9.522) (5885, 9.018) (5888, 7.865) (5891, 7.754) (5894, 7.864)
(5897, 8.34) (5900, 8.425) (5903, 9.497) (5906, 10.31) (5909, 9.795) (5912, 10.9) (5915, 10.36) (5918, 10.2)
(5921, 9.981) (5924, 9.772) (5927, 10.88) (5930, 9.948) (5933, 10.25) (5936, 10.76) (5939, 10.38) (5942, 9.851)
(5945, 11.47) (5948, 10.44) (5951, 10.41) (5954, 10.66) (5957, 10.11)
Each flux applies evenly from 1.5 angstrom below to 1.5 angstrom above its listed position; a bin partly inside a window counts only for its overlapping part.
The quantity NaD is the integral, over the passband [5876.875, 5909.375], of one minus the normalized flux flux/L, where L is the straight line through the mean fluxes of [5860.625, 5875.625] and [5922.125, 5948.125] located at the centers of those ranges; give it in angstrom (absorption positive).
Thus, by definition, 4.7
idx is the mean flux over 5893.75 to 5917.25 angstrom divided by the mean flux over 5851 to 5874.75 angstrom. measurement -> 0.9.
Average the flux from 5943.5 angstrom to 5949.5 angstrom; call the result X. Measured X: 11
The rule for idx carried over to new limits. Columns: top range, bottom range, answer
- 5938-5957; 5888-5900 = 1.31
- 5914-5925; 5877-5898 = 1.18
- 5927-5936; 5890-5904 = 1.24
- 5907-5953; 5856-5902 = 1.10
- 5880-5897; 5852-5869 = 0.80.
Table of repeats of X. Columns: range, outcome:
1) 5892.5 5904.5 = 8.53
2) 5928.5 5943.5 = 10.2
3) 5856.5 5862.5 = 10.7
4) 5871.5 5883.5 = 9.83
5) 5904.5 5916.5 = 10.3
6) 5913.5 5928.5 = 10.2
